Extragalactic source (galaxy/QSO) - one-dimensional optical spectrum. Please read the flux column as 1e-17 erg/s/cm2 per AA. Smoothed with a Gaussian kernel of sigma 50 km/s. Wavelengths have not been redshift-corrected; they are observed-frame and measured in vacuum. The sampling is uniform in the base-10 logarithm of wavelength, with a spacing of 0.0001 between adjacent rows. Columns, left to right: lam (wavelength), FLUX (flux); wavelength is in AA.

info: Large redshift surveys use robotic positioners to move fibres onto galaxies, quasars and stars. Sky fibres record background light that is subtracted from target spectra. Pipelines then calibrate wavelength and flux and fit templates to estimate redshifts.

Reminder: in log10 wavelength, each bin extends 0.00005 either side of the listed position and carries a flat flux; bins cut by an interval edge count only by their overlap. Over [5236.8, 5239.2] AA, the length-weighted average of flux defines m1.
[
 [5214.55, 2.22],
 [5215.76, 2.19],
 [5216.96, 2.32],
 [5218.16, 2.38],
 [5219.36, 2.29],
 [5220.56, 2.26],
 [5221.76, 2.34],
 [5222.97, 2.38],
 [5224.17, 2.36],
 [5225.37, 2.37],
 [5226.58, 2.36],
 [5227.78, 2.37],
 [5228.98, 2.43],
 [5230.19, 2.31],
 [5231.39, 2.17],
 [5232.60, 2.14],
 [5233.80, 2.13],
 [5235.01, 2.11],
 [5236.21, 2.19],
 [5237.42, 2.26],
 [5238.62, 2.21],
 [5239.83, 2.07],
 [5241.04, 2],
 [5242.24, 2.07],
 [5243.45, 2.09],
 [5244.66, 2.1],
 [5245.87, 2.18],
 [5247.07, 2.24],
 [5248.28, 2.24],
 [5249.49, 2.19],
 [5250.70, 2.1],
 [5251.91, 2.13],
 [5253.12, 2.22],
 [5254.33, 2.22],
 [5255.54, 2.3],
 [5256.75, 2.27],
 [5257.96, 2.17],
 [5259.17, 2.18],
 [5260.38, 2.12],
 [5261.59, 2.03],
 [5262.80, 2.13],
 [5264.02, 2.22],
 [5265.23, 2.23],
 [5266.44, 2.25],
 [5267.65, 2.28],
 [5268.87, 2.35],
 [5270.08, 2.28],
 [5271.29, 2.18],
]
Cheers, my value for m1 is 2.24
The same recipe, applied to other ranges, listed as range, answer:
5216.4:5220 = 2.33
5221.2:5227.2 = 2.36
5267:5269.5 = 2.31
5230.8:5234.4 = 2.15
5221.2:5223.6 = 2.36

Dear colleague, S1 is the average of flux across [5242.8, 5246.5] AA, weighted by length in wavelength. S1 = 2.12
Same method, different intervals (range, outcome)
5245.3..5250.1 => 2.21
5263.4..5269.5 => 2.26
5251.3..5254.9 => 2.19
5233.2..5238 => 2.17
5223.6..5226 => 2.36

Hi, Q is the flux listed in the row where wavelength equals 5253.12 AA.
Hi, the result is 2.22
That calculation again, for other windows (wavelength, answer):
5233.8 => 2.13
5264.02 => 2.22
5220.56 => 2.26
